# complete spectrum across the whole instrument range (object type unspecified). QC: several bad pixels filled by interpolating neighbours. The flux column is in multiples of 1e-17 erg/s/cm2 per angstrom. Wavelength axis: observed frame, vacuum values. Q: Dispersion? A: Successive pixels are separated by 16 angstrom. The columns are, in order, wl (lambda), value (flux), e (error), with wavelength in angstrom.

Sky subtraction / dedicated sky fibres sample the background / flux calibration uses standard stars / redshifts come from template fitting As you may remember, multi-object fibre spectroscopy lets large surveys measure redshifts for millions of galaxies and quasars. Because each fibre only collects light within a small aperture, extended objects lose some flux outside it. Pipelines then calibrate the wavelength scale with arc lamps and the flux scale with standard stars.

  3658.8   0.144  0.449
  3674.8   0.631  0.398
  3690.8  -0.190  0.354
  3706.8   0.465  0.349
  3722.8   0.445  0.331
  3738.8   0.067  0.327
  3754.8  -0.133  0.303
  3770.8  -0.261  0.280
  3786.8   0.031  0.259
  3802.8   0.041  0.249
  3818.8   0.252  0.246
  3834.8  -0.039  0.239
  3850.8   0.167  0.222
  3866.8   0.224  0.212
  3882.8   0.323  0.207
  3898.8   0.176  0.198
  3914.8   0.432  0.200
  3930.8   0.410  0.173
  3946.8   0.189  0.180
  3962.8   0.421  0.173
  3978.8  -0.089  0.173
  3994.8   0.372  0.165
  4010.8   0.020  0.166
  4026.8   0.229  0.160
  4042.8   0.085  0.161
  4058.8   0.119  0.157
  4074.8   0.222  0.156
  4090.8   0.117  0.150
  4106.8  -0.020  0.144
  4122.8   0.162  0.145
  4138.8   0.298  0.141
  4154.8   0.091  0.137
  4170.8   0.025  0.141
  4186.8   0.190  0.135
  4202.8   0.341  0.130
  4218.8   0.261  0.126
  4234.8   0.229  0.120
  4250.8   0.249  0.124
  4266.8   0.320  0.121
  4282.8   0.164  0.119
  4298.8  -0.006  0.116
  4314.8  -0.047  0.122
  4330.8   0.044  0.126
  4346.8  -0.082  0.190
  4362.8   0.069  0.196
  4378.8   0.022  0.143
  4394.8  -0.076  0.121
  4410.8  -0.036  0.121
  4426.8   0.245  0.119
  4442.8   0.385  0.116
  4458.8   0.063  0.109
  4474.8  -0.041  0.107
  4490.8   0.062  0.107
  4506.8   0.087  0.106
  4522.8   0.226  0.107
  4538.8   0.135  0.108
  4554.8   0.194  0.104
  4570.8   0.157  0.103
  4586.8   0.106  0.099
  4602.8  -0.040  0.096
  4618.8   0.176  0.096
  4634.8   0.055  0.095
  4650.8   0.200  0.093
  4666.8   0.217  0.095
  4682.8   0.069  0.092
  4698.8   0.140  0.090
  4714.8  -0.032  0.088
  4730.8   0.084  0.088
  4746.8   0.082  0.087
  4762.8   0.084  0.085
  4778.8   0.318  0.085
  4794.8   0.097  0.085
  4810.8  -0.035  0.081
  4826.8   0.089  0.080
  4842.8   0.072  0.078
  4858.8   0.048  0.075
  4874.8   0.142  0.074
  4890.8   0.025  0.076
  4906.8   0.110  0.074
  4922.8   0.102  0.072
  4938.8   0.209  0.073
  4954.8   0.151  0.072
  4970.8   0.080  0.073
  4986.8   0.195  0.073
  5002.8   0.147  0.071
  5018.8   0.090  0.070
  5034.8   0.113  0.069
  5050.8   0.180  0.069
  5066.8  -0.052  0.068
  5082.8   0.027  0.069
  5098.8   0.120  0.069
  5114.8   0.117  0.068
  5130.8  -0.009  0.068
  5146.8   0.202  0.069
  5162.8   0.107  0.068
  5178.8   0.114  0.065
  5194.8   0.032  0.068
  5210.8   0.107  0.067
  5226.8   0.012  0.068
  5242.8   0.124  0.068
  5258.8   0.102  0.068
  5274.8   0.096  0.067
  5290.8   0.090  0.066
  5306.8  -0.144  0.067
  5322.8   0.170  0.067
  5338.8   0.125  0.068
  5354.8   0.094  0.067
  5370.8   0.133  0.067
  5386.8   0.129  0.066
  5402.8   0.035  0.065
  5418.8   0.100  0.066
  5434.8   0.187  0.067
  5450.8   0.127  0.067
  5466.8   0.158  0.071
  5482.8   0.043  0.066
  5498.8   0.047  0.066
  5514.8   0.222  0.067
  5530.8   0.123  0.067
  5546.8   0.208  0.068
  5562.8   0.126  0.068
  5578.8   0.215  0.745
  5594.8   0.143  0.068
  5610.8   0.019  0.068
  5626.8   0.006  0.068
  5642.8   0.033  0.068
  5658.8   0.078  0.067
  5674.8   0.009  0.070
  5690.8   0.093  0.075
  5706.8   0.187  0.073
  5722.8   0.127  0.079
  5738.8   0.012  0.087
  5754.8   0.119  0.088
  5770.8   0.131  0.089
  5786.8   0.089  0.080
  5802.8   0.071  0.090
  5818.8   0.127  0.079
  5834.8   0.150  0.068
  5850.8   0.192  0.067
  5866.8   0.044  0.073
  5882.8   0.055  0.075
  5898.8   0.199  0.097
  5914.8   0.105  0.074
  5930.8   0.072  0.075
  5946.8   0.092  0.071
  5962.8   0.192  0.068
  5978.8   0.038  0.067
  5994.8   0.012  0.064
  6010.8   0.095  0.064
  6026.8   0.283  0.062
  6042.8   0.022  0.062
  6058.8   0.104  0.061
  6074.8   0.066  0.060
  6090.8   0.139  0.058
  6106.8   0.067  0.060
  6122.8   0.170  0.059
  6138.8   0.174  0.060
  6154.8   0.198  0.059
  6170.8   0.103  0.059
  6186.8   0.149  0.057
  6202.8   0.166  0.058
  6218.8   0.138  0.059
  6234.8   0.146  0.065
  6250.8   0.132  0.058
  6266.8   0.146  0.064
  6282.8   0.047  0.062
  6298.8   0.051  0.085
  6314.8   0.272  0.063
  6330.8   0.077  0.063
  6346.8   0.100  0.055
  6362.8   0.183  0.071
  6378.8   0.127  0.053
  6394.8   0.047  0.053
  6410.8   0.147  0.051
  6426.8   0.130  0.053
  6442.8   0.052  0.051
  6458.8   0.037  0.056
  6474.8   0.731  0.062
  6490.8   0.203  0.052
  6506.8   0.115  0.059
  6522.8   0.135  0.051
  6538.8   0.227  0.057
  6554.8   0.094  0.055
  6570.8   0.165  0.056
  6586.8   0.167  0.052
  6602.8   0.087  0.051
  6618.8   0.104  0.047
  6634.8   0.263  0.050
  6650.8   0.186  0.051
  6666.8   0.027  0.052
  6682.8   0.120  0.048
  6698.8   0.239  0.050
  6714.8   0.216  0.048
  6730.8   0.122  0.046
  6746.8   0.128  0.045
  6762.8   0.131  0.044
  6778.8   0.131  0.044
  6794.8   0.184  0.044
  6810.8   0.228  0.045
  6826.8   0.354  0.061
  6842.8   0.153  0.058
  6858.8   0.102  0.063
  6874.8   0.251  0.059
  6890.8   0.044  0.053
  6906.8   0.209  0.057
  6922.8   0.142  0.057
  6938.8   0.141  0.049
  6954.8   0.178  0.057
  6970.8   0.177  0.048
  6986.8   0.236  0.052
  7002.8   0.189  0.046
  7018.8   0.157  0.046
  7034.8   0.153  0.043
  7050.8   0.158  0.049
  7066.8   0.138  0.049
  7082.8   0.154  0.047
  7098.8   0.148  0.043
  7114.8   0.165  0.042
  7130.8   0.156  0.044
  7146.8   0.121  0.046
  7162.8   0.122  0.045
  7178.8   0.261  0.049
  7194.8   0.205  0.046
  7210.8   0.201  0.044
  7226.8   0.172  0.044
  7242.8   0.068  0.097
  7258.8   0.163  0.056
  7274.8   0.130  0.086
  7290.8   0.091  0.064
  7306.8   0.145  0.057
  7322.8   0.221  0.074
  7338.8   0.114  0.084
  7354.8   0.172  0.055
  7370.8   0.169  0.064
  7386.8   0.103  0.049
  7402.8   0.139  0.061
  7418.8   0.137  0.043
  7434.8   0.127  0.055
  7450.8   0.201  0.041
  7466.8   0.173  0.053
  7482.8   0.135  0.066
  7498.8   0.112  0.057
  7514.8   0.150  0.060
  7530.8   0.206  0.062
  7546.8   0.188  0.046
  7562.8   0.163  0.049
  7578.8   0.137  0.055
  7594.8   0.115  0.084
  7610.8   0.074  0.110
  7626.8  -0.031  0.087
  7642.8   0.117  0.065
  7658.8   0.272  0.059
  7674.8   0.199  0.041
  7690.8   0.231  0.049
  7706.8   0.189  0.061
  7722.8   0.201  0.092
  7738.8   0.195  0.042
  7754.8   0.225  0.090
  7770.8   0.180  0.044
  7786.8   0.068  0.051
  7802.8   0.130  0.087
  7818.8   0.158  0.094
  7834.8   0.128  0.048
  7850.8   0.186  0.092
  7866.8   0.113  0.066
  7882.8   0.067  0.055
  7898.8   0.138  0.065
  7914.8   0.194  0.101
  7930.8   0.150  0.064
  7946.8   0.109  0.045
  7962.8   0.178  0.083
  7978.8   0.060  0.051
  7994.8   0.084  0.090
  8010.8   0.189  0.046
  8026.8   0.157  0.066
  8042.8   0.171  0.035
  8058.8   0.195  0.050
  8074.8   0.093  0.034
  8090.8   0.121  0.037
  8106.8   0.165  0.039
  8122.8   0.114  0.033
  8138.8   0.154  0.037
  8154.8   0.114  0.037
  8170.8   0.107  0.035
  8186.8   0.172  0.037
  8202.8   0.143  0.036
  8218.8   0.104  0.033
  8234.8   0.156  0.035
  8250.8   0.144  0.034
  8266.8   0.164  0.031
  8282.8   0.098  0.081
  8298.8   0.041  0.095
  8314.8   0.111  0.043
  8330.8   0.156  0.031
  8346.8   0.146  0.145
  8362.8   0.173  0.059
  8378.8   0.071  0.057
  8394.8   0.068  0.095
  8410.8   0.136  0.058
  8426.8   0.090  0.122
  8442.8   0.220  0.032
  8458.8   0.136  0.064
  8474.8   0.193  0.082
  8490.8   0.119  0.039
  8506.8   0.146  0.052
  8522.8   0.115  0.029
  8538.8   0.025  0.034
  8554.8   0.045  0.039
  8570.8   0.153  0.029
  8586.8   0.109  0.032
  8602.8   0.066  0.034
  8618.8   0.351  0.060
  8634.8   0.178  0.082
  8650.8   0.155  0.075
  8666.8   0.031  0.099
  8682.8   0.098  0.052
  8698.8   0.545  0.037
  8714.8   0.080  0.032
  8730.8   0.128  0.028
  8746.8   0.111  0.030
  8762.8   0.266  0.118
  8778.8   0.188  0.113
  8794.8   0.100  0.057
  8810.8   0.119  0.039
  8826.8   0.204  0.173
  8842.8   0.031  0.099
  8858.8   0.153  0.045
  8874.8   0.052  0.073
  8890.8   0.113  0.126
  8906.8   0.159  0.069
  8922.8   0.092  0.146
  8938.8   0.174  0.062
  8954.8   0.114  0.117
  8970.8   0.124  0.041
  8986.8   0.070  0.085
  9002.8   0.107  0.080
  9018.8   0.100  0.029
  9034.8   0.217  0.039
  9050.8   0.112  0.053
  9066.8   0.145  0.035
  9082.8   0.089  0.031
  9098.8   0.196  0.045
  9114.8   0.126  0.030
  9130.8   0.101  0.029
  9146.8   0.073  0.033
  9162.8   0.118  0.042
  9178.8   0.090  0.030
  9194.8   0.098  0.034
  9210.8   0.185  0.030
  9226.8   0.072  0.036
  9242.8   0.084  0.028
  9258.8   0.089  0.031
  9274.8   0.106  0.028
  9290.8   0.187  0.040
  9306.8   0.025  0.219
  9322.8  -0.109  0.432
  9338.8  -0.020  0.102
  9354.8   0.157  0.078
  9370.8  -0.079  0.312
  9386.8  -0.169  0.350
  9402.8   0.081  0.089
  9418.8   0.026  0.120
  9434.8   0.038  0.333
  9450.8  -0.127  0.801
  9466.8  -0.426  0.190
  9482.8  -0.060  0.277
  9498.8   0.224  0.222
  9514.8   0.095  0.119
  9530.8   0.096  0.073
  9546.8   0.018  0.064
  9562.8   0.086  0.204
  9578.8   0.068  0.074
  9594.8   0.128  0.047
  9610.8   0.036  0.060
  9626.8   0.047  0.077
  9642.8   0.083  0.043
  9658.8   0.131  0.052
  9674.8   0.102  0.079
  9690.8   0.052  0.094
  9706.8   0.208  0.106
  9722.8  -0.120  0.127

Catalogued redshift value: 0.74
